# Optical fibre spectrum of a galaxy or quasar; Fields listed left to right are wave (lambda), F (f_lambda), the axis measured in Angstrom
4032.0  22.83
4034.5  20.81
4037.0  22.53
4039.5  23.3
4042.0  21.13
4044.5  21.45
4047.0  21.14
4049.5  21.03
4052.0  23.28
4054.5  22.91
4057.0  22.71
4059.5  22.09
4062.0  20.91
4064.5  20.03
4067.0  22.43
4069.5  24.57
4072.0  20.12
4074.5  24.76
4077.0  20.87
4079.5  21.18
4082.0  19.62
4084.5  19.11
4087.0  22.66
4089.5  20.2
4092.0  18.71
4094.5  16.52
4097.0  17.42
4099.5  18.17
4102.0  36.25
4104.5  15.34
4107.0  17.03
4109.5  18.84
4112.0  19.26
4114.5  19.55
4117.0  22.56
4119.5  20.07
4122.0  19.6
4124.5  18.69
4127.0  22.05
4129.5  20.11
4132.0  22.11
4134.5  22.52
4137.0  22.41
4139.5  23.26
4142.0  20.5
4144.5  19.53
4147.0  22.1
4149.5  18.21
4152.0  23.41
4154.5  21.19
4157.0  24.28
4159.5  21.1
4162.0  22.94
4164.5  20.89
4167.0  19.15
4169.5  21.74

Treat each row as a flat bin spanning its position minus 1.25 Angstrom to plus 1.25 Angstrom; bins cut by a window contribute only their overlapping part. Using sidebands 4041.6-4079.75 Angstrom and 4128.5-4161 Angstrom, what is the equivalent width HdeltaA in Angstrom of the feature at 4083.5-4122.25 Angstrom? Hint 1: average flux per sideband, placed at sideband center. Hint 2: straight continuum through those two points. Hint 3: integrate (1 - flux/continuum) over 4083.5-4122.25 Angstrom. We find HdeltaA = 3.0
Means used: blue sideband 21.9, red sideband 21.6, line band 20.1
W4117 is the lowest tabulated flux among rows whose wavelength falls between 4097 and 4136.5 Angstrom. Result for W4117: 15.34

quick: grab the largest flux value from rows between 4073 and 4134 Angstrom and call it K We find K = 36.25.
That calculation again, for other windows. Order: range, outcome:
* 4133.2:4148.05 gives 23.26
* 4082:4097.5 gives 22.66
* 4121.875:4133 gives 22.11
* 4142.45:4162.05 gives 24.28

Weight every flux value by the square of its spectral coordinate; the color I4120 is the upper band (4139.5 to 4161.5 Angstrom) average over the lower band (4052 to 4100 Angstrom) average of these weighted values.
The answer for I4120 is 1.1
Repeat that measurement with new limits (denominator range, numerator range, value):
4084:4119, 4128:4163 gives 1.10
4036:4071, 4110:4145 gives 0.98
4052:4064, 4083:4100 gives 0.87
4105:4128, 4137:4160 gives 1.12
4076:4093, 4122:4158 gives 1.08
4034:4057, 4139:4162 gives 1.03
